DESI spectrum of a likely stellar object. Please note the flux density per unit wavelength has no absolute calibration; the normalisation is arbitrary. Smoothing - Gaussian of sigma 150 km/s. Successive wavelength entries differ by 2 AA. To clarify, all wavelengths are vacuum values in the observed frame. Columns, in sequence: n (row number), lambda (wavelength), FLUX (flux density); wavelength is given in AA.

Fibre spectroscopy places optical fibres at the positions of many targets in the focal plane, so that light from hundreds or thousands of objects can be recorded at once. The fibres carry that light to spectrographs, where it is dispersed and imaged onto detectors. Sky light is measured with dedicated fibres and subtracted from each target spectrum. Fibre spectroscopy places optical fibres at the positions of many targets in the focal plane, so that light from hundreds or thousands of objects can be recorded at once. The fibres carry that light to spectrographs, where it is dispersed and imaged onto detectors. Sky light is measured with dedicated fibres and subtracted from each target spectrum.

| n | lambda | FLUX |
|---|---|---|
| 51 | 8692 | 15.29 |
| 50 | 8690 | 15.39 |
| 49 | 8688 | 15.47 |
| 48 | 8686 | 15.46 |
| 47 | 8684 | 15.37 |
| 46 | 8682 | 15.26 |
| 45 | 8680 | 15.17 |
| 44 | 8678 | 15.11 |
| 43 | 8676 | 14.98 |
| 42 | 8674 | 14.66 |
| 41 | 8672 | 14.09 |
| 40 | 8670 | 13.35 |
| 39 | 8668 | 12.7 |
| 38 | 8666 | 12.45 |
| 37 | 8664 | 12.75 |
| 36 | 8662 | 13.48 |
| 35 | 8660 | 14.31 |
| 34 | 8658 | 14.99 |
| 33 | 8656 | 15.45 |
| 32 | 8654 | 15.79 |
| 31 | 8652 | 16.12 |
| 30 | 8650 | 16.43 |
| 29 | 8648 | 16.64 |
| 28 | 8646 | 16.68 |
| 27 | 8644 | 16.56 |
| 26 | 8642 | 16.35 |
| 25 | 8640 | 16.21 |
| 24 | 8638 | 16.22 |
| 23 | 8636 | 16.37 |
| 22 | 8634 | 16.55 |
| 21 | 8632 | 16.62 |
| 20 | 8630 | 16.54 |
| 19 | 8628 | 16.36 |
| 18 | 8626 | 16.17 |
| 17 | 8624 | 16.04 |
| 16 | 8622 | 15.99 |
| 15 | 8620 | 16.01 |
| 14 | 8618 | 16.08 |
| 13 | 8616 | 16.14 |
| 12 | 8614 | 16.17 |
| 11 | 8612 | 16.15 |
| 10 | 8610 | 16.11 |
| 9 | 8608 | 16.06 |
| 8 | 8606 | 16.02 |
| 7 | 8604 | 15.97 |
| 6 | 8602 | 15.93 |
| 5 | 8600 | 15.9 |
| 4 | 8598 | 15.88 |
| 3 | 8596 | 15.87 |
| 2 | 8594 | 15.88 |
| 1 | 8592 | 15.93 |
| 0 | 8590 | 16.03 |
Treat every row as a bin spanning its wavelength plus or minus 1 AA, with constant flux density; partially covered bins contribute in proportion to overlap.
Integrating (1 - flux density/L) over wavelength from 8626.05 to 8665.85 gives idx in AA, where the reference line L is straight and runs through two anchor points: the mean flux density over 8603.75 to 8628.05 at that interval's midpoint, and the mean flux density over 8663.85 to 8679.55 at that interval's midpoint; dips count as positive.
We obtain -2.25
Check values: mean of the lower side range 16.1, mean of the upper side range 13.9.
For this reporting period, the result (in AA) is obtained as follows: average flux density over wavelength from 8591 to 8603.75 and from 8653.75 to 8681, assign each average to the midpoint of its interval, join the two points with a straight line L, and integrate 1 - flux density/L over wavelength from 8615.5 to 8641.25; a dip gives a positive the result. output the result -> -1.9 AA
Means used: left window 15.9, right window 14.2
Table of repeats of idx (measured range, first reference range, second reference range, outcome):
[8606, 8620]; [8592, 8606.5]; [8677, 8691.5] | -0.2 AA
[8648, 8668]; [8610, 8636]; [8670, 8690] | 1.1 AA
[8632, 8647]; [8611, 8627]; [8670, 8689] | -0.7 AA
